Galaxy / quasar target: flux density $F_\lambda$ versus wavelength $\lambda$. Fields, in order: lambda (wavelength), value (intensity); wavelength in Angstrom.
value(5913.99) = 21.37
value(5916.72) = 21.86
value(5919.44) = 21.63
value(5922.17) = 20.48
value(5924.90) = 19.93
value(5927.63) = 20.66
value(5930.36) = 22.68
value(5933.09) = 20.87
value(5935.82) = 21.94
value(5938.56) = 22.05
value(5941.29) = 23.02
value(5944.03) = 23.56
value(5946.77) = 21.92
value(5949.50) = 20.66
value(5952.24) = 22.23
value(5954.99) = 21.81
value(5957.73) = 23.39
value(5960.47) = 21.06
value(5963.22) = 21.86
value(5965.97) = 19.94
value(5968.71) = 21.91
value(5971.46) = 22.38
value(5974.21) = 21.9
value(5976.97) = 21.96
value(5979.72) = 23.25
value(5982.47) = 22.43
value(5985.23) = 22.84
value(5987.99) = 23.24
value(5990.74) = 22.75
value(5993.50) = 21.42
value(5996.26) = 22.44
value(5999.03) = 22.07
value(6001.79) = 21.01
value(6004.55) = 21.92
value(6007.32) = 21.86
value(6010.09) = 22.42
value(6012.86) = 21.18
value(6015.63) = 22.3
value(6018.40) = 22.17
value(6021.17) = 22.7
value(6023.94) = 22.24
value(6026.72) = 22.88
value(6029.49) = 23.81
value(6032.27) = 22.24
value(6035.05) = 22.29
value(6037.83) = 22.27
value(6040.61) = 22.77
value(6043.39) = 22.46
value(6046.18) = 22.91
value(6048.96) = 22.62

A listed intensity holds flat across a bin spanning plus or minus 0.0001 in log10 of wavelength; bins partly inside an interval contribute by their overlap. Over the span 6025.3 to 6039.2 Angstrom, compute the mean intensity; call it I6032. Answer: 22.7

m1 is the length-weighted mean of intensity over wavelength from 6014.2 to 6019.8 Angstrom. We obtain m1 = 22.2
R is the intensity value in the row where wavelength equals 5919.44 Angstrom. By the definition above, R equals 21.63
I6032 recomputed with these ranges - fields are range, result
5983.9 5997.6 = 22.5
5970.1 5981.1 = 22.4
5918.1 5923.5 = 21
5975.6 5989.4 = 22.8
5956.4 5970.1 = 21.6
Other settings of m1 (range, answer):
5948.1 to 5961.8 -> 21.8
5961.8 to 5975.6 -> 21.6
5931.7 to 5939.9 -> 21.6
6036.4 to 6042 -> 22.5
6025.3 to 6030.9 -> 23.3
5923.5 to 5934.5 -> 21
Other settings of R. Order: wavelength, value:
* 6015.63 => 22.3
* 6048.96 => 22.62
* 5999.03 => 22.07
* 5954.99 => 21.81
